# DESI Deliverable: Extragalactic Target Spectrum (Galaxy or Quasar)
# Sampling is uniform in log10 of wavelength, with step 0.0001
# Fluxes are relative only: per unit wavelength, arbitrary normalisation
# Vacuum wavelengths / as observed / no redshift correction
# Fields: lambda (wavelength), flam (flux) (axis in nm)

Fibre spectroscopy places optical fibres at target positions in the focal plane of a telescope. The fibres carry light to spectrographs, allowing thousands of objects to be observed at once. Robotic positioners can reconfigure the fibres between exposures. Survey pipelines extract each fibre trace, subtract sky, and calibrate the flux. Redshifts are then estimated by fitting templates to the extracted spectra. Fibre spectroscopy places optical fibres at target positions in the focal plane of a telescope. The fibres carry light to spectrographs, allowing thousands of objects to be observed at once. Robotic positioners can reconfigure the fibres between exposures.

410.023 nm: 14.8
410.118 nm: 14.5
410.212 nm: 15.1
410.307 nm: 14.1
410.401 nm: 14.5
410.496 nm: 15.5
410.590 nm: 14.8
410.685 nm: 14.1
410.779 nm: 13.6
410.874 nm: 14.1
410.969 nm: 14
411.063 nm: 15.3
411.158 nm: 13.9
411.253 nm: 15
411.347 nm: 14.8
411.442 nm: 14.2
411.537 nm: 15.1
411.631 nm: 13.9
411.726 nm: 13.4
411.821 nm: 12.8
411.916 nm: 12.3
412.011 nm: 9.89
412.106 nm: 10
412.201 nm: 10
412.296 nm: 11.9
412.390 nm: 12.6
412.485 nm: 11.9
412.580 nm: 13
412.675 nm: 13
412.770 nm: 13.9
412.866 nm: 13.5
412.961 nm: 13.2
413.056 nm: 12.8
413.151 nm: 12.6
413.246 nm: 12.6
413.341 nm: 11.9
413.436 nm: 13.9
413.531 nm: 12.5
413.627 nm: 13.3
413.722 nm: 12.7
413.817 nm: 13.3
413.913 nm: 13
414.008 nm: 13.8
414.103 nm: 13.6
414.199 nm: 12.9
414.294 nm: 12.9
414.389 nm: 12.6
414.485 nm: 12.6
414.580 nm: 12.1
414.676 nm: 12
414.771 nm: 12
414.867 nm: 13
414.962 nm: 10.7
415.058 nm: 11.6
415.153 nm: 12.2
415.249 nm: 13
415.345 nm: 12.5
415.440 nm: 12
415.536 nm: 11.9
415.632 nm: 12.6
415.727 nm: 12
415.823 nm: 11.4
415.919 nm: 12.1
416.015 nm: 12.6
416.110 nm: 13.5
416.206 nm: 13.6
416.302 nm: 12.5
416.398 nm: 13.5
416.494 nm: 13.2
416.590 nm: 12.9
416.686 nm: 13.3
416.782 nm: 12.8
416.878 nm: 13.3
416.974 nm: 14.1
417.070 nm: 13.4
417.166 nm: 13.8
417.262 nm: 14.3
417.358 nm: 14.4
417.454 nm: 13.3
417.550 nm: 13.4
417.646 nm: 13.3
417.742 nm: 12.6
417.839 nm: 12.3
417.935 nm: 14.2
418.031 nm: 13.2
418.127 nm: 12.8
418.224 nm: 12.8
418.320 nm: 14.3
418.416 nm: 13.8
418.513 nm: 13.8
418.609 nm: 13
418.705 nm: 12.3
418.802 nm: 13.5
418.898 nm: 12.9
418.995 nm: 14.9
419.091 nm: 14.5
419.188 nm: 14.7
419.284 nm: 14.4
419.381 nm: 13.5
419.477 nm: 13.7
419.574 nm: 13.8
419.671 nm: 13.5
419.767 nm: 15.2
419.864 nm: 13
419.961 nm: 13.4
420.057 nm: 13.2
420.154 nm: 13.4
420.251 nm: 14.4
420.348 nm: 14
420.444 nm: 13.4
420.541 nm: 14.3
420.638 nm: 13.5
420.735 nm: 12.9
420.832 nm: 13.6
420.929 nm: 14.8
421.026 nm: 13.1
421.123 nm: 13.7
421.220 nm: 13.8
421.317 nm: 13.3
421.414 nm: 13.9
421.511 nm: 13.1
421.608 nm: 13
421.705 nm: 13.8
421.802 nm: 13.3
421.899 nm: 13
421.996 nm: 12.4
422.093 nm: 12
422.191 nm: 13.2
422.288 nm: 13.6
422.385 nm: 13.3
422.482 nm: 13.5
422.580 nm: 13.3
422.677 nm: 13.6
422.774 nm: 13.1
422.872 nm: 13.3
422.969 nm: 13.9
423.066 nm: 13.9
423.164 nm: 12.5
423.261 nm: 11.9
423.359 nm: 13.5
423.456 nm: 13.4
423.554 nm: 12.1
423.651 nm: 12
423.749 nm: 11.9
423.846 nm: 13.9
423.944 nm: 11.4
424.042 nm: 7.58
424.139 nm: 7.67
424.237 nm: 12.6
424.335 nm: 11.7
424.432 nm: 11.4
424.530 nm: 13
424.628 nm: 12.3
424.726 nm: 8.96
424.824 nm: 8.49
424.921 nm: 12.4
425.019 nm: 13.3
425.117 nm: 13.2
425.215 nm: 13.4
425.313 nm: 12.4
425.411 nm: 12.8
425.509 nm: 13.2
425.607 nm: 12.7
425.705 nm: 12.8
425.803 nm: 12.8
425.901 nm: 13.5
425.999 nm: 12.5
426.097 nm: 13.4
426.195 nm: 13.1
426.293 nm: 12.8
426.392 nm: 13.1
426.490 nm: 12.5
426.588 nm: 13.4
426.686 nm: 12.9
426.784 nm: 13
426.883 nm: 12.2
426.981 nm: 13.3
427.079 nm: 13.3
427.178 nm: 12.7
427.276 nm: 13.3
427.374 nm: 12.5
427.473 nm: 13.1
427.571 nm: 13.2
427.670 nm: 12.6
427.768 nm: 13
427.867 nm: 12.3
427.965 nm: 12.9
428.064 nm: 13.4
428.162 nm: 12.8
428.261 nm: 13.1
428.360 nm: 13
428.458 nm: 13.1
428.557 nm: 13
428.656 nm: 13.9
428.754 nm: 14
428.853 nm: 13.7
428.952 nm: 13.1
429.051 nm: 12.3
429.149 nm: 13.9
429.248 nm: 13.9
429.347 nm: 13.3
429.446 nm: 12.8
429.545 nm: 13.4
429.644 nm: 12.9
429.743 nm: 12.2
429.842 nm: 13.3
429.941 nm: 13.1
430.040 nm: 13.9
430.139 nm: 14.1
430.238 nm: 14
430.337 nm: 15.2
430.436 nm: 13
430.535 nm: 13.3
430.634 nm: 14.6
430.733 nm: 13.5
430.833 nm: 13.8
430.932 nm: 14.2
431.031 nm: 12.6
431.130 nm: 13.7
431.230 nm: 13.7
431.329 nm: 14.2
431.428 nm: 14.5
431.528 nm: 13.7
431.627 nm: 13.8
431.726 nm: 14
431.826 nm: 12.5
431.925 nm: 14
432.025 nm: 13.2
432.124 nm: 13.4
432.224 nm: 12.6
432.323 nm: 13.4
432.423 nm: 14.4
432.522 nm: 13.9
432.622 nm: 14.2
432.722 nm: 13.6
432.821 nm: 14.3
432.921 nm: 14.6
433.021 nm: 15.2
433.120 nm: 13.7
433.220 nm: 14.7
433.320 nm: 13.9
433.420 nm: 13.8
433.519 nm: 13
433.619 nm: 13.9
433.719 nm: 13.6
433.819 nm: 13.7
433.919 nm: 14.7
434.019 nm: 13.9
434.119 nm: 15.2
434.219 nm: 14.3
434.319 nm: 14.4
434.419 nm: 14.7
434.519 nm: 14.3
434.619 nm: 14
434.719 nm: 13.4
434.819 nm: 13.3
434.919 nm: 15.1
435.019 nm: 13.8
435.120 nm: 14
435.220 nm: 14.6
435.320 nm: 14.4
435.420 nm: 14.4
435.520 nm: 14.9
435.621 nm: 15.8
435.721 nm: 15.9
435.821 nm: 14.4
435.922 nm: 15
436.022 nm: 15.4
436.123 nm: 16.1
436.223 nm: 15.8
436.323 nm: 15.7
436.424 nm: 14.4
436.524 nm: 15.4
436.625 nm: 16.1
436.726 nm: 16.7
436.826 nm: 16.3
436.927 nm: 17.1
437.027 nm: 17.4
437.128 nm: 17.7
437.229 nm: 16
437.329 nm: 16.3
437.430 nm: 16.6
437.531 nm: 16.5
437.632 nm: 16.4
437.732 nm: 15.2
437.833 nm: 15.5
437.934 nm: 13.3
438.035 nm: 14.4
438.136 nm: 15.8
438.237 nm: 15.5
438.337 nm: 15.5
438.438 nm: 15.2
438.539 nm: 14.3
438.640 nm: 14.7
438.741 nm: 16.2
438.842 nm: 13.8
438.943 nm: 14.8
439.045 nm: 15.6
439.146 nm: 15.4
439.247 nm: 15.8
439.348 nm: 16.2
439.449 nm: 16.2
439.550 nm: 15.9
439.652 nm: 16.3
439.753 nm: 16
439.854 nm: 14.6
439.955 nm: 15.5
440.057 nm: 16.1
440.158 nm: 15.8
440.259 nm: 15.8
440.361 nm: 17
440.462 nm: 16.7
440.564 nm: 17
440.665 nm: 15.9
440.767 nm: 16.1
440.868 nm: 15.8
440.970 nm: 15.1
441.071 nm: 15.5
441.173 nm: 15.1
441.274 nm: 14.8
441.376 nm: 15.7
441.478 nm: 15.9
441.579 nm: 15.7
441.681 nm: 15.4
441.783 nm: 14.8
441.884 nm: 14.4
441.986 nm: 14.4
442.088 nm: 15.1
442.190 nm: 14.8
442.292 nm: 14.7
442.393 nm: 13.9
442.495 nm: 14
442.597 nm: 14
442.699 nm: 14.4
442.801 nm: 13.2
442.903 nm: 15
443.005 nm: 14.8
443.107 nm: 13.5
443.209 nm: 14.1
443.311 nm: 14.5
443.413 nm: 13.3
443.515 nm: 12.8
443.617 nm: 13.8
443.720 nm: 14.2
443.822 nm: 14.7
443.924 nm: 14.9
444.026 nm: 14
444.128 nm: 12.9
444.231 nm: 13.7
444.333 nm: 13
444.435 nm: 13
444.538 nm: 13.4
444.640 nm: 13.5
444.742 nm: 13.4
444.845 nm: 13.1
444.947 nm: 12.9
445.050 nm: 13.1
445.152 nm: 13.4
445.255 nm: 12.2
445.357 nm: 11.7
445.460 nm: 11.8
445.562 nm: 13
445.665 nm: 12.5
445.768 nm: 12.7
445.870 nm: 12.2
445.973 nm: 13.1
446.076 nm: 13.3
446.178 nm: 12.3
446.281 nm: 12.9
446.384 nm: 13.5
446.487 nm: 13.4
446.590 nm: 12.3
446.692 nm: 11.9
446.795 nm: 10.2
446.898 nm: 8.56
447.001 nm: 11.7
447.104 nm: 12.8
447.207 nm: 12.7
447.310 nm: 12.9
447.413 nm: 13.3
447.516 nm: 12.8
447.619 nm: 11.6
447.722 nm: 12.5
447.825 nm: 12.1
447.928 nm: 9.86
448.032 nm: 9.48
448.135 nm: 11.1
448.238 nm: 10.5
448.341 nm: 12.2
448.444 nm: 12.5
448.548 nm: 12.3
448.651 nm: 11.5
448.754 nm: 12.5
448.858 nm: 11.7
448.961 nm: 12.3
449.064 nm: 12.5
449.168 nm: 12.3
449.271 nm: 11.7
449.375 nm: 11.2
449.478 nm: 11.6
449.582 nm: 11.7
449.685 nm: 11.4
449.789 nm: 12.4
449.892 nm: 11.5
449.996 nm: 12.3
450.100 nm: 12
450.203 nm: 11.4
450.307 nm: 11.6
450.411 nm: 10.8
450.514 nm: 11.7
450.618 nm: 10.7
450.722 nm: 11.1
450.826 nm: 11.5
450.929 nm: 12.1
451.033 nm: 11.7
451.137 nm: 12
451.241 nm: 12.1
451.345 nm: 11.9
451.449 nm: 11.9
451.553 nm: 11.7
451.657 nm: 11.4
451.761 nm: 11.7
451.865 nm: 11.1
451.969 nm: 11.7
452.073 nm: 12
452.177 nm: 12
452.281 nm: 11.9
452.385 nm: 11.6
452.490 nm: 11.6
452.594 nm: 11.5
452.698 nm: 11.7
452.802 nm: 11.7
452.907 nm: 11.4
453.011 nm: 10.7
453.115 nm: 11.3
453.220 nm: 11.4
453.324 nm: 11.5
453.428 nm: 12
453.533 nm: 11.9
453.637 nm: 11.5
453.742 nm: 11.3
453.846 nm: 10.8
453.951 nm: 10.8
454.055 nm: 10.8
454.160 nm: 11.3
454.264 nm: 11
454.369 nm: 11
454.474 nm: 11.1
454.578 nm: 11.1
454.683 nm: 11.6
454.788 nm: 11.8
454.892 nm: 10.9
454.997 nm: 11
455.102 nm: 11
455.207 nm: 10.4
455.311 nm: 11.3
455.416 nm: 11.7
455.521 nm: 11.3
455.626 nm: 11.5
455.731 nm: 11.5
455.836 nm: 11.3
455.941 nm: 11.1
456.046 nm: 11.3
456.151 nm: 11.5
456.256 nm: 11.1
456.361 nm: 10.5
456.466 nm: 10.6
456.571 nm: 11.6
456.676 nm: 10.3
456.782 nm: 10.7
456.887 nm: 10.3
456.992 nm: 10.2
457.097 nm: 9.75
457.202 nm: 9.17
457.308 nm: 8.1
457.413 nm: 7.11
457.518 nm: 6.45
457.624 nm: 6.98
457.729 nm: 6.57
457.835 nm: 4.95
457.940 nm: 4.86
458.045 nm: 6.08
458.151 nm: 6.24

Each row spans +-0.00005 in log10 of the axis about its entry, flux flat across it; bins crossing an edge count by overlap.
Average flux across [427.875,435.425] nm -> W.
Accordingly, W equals 13.7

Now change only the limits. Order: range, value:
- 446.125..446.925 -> 12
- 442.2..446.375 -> 13.4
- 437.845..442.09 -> 15.5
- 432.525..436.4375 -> 14.5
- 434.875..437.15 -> 15.5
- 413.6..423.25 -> 13.2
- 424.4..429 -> 12.8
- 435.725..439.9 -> 15.6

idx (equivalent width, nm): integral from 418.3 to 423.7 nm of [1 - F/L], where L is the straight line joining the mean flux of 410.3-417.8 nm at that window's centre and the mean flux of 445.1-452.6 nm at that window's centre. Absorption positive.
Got -0.28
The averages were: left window 13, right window 11.9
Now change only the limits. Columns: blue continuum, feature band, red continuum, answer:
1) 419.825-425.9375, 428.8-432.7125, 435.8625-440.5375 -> 0.20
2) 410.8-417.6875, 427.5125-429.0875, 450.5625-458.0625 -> -0.12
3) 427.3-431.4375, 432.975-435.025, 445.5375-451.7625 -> -0.17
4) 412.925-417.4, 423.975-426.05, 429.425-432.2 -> 0.23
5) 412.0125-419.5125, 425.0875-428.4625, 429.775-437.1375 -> 0.21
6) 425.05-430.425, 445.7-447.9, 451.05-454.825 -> -0.07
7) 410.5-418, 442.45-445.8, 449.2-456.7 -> -0.48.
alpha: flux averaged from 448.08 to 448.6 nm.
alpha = 11.7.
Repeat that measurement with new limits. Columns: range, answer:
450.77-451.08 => 11.8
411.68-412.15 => 11.7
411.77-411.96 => 12.5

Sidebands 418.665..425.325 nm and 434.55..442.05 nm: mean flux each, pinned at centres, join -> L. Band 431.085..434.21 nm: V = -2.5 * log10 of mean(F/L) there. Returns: 0.05 mag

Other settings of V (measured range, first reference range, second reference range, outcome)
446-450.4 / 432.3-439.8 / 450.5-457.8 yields 0.03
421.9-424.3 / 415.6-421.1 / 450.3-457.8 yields 0.05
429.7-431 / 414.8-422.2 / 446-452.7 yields -0.08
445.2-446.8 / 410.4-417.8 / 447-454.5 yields -0.06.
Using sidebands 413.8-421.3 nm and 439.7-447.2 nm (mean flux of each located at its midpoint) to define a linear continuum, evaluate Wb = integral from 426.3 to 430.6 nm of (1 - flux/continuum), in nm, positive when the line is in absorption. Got 0.11 nm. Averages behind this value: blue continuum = 13.2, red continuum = 14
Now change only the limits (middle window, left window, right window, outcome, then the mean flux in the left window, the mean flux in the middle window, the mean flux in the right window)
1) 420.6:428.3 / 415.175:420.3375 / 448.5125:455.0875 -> 0.135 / 13.3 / 12.7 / 11.6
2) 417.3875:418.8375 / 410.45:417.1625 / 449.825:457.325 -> -0.055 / 13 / 13.3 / 11.3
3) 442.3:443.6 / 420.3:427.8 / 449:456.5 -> -0.226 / 12.8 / 14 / 11.5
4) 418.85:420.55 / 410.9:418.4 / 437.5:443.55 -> -0.065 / 12.9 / 13.9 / 15.2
